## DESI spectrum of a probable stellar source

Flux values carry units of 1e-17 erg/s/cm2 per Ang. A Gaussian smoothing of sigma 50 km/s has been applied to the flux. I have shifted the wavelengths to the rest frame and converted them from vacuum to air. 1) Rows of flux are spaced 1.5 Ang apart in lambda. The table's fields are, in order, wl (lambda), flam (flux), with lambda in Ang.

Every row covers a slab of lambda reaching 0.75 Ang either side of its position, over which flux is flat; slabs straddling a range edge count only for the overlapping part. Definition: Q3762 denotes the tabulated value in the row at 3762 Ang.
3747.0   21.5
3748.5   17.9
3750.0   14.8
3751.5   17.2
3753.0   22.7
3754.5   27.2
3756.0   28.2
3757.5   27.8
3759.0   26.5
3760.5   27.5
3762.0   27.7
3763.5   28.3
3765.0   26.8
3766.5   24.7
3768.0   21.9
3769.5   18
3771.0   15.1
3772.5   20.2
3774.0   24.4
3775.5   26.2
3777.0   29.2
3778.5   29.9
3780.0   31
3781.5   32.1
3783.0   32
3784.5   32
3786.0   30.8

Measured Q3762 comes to 27.7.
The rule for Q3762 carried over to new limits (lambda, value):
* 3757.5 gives 27.8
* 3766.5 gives 24.7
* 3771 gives 15.1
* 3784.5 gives 32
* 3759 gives 26.5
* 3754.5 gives 27.2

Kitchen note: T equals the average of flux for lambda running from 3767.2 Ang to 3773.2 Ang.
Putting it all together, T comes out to 18.8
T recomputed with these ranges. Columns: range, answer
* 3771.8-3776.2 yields 23.6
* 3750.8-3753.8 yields 20.1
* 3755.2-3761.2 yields 27.5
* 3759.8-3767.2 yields 27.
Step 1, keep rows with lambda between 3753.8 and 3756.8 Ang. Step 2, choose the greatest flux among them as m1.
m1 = 28.2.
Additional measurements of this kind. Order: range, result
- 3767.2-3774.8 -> 24.4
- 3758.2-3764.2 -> 28.3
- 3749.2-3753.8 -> 22.7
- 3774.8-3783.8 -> 32.1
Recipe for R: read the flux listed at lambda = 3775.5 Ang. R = 26.2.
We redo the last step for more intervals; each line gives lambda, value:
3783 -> 32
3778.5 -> 29.9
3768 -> 21.9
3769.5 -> 18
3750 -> 14.8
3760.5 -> 27.5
